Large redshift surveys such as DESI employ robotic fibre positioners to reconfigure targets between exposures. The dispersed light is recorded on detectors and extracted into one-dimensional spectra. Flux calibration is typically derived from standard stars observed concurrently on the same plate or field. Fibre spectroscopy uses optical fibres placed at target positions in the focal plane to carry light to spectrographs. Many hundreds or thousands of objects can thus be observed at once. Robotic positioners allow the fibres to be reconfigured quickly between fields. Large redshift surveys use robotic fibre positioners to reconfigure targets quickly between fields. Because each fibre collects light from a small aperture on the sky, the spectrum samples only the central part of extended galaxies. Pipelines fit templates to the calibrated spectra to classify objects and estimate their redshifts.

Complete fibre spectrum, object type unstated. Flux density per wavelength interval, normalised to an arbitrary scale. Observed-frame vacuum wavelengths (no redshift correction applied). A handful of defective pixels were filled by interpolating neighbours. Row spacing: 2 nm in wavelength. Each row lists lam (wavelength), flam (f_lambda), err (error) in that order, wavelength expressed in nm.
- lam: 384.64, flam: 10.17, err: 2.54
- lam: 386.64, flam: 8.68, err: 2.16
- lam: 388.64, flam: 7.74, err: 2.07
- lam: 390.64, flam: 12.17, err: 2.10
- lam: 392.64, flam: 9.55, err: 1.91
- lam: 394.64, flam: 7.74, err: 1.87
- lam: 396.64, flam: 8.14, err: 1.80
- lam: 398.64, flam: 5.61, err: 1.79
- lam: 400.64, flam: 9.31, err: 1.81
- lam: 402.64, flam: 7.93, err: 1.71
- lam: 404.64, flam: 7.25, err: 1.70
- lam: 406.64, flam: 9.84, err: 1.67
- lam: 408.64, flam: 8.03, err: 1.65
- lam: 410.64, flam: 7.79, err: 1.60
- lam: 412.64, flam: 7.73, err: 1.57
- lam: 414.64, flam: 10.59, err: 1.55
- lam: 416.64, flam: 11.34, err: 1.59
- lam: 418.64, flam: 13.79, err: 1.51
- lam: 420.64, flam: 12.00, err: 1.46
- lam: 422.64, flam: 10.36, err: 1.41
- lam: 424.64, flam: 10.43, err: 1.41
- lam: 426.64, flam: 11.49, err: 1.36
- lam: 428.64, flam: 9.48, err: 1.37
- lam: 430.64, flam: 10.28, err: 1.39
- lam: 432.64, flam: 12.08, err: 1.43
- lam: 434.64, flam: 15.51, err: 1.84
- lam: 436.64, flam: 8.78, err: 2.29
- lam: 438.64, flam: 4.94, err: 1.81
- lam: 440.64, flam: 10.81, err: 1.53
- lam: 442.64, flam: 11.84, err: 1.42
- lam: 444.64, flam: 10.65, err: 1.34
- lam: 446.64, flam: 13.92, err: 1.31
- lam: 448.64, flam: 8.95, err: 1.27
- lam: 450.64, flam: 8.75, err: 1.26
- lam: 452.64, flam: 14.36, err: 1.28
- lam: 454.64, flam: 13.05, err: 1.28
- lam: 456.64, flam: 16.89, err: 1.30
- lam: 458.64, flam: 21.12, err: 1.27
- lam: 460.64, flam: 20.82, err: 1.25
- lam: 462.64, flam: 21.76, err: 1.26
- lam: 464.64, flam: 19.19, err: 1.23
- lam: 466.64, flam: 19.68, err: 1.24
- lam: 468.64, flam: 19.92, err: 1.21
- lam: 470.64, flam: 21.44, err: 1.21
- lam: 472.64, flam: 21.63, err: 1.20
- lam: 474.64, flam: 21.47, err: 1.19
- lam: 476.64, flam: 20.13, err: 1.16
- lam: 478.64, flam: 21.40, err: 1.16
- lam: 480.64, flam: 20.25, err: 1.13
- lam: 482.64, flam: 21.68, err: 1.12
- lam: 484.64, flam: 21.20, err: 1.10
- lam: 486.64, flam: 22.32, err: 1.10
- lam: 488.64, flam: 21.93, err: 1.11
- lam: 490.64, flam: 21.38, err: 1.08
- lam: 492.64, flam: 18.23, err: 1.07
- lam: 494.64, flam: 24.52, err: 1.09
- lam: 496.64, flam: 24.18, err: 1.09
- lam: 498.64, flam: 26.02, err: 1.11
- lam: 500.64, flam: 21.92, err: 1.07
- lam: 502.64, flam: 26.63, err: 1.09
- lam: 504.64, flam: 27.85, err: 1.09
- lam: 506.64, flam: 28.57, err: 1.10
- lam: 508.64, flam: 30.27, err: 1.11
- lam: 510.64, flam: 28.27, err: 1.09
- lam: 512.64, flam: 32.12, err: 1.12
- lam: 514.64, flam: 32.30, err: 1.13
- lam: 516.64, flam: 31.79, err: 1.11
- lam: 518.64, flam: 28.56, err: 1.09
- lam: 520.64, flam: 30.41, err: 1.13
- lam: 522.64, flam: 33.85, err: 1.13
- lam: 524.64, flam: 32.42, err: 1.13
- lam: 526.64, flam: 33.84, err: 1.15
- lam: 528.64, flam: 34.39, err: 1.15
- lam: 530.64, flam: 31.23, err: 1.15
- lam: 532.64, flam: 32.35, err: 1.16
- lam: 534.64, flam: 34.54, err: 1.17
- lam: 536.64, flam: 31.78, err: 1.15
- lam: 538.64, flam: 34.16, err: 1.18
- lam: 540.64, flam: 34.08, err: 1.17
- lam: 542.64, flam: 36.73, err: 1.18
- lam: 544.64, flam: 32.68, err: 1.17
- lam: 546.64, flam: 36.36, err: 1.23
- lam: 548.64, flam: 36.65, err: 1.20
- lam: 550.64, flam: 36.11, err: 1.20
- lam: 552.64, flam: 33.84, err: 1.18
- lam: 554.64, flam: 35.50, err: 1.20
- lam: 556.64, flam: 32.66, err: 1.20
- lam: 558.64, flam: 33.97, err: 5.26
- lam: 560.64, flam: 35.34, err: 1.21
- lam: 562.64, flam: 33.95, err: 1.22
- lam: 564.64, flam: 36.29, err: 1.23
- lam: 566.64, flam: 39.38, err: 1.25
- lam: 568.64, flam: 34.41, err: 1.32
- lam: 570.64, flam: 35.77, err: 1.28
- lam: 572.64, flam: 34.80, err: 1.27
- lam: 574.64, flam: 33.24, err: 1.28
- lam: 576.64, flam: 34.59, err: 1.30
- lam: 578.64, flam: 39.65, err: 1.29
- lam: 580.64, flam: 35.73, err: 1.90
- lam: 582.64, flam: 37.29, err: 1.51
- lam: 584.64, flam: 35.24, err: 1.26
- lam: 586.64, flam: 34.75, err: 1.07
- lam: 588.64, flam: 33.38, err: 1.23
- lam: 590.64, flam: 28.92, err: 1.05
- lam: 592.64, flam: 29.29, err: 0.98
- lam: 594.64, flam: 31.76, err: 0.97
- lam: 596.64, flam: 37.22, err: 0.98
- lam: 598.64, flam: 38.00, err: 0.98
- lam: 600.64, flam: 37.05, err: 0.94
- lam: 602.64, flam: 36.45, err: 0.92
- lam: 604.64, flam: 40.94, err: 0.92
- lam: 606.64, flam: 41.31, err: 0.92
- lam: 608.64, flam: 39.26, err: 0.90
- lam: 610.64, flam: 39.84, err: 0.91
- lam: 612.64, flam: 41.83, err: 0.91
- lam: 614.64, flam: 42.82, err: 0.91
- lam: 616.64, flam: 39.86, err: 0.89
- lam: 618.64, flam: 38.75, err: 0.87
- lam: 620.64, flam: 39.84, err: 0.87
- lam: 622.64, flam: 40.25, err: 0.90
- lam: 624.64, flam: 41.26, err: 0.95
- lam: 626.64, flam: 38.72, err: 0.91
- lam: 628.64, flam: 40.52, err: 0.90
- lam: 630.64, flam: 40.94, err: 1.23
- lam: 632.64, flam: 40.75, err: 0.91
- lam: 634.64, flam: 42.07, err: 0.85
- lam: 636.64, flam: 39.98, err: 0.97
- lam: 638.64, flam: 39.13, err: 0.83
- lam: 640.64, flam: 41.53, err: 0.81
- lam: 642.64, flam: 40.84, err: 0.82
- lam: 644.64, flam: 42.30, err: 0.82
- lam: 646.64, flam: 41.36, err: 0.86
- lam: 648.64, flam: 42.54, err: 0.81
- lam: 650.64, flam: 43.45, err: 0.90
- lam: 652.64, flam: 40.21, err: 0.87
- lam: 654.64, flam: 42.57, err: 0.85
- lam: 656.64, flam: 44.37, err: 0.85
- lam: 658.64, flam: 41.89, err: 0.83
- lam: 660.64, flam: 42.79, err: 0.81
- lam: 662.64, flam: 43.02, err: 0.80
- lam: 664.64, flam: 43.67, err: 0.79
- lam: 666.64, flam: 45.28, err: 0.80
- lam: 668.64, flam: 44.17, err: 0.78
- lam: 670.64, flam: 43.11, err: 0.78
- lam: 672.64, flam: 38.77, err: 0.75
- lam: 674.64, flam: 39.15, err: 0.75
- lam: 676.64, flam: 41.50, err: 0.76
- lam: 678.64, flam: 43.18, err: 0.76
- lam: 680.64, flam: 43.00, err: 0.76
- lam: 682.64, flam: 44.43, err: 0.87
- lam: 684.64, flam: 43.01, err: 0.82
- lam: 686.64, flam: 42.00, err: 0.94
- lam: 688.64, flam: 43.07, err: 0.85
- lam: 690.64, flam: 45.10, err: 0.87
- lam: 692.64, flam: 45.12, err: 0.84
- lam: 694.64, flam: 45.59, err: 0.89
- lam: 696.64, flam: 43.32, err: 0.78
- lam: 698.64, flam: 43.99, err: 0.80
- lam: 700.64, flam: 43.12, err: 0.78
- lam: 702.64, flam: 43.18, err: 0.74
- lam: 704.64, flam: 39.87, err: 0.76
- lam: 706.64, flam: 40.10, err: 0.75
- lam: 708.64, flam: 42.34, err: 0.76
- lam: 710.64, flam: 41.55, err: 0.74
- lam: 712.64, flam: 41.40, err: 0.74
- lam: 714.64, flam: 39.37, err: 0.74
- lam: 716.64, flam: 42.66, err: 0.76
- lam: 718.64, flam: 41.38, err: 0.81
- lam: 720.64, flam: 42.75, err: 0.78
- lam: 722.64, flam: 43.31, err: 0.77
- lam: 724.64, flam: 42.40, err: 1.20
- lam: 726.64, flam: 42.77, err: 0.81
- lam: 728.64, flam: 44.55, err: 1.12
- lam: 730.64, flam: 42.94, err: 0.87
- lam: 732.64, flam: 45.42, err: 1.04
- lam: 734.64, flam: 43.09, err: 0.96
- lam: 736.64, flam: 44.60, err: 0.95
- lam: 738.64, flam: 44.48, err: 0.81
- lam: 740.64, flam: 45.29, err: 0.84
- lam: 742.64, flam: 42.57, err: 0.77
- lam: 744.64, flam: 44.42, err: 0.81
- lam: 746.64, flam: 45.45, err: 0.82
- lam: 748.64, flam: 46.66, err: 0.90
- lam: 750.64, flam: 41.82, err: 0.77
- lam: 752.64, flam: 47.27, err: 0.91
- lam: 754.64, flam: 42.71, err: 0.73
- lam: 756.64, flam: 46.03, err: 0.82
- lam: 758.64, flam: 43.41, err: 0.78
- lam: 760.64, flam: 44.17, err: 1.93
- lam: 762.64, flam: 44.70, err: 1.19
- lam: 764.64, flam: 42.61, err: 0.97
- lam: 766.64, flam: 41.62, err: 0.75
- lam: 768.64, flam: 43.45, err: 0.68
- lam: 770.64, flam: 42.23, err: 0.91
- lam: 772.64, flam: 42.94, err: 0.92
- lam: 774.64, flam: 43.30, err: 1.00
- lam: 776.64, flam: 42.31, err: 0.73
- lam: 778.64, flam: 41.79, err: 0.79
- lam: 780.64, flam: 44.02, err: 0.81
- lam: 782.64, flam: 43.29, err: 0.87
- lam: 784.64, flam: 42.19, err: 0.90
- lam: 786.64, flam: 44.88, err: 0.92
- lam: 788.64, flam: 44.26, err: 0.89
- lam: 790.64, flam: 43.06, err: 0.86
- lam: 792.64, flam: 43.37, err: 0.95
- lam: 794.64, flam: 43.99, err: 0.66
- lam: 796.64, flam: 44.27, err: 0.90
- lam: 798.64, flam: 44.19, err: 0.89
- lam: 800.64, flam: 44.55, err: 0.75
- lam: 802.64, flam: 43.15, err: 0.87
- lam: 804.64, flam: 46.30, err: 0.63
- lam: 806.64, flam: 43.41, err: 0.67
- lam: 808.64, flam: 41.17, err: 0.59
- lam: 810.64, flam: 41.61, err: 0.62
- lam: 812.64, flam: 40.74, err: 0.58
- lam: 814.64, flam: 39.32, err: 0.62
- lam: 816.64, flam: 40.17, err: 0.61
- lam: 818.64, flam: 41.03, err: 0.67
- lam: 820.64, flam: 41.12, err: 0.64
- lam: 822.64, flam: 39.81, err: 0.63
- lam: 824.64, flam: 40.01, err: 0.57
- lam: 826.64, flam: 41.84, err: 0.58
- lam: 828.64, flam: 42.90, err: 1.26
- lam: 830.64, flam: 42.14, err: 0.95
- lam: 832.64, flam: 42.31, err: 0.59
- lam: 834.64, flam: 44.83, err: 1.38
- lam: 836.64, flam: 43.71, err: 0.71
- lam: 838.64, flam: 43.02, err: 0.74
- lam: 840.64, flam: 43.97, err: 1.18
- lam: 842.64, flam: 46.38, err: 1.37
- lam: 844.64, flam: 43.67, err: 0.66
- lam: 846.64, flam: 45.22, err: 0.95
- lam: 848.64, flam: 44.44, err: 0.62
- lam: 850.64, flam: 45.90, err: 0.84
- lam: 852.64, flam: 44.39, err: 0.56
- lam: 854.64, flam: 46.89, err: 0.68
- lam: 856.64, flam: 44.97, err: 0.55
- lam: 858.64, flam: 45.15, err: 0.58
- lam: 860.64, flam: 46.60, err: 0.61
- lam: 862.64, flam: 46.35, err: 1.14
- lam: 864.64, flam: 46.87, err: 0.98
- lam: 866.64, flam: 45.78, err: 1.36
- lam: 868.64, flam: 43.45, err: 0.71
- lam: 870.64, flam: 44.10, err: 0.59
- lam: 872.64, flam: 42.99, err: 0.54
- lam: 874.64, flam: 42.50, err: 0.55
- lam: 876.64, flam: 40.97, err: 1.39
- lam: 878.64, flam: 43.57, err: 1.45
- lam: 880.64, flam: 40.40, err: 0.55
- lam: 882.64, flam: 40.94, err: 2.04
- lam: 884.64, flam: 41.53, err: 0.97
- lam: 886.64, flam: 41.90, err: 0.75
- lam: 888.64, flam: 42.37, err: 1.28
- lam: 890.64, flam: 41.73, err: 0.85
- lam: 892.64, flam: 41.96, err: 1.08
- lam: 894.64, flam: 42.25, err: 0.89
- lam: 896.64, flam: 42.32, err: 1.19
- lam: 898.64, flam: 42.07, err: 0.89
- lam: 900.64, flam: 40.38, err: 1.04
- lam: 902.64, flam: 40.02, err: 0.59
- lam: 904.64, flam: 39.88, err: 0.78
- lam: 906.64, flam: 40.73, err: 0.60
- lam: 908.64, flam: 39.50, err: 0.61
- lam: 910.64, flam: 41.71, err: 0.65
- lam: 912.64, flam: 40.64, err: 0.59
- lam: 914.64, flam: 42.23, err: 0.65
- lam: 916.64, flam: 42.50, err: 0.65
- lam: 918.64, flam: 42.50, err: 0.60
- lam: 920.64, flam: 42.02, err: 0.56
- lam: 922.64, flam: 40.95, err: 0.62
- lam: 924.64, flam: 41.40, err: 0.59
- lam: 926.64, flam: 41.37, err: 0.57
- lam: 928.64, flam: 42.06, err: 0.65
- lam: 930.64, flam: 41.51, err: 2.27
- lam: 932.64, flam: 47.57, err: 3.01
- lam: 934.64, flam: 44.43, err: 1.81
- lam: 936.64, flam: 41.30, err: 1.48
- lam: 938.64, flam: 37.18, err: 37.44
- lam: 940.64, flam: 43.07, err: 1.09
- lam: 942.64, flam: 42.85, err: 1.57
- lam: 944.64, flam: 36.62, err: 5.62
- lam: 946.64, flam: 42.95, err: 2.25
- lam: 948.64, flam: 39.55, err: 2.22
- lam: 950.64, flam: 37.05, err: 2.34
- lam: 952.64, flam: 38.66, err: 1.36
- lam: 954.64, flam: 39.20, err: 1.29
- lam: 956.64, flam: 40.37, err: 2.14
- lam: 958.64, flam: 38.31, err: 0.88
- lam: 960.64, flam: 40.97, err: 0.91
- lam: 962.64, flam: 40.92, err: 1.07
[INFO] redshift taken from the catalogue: 0.143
